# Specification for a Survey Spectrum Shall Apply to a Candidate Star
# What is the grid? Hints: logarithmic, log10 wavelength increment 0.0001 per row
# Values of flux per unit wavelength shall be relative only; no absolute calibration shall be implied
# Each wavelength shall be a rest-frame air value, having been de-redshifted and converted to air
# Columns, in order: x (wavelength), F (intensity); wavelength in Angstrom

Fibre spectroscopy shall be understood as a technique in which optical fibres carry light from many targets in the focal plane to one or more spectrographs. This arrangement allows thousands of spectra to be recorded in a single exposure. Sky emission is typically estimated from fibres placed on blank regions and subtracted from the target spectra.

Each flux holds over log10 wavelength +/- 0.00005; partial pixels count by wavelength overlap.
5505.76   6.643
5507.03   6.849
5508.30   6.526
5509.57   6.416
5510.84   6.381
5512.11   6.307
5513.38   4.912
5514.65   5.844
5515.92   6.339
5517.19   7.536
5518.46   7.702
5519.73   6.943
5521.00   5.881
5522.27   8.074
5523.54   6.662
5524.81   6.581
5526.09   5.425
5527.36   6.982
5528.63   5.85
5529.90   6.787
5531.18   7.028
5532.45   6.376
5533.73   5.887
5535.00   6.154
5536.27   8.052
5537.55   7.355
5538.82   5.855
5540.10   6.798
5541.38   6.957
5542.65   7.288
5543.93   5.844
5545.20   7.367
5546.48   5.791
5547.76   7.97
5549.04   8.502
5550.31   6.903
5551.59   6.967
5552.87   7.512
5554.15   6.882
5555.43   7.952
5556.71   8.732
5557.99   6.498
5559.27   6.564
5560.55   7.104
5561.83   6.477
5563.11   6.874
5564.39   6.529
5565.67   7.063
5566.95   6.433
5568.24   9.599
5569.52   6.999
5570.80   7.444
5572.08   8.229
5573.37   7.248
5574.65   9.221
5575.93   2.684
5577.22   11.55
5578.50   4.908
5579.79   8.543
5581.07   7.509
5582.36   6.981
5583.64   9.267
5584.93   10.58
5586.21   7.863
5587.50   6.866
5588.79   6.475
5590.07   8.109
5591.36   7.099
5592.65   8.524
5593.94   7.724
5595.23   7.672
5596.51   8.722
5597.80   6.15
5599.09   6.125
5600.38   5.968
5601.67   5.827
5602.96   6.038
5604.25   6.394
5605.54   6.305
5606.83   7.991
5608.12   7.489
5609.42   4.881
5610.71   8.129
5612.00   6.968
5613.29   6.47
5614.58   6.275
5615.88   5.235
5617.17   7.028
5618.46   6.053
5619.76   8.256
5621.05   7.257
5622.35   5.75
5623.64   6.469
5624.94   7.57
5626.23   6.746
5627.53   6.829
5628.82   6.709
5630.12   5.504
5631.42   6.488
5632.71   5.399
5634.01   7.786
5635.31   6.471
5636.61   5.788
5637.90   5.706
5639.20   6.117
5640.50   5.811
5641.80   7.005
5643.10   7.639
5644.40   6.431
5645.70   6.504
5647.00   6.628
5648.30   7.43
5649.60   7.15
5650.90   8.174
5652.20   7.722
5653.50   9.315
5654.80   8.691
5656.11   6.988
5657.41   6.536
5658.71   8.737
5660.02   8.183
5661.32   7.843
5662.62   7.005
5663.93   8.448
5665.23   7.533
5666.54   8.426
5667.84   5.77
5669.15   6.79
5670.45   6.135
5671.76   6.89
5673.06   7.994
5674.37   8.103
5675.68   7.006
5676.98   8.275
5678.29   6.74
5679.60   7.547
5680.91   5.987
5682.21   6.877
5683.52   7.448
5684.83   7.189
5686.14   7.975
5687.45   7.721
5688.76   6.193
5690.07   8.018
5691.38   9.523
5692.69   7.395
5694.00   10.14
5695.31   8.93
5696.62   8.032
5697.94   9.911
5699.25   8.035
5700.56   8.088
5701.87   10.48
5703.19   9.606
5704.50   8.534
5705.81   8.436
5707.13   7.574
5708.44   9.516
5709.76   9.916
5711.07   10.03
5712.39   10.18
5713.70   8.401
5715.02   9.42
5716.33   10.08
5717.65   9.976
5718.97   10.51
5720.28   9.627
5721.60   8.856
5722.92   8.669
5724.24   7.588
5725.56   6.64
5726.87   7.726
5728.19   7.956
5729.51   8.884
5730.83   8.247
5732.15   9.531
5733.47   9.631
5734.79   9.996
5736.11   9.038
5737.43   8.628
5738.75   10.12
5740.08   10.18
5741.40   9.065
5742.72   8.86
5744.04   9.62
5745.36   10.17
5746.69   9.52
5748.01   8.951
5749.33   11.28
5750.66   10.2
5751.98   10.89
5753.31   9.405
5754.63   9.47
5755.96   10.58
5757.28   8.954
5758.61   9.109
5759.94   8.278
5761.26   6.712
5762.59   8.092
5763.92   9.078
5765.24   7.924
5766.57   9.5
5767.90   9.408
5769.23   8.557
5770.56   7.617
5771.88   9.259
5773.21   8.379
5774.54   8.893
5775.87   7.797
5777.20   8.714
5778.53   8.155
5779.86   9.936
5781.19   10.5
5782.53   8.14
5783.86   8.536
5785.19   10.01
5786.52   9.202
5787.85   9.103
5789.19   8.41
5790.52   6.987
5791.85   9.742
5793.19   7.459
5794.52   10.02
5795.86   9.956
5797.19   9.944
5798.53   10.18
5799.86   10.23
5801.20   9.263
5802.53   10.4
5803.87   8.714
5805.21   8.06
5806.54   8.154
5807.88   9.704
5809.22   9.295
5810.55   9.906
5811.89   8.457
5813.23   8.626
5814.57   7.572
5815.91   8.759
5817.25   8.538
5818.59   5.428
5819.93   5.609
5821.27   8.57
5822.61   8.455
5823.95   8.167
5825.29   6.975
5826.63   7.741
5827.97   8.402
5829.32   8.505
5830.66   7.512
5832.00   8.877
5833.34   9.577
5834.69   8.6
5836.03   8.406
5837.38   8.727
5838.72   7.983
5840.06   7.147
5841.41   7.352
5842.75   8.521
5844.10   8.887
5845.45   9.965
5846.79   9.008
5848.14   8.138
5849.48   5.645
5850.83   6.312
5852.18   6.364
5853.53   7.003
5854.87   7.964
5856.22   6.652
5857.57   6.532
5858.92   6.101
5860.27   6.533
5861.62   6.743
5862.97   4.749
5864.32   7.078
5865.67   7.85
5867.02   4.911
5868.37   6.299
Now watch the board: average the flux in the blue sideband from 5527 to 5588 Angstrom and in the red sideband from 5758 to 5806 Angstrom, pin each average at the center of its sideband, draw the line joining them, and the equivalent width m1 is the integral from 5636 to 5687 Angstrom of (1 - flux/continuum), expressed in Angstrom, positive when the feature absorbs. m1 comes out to 4.8 Angstrom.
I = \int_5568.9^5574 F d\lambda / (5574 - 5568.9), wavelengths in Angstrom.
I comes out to 7.48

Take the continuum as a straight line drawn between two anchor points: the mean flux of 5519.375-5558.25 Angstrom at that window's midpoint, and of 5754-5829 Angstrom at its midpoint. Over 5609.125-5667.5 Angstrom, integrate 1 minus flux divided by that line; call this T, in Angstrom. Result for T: 4.8 Angstrom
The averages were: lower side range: 6.9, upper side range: 8.7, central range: 6.99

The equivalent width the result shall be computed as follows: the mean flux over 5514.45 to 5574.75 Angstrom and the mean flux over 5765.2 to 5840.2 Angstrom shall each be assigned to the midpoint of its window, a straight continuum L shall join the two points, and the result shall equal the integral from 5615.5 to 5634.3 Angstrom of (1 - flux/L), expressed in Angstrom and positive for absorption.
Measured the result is 2.3 Angstrom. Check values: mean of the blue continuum 7.01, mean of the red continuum 8.66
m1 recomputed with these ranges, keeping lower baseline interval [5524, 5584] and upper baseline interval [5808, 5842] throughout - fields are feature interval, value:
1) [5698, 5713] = -2.9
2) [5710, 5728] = -3.0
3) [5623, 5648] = 3.0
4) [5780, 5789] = -1.4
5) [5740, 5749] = -1.9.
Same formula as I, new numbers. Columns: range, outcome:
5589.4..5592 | 7.6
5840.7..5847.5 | 8.73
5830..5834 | 8.67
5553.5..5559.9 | 7.32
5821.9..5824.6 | 8.32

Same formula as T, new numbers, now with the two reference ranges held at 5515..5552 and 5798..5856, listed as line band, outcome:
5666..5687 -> 0.9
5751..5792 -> -4.6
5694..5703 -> -1.7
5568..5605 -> -1.9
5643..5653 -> 0.2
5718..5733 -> -1.6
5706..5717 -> -2.4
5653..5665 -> -0.8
